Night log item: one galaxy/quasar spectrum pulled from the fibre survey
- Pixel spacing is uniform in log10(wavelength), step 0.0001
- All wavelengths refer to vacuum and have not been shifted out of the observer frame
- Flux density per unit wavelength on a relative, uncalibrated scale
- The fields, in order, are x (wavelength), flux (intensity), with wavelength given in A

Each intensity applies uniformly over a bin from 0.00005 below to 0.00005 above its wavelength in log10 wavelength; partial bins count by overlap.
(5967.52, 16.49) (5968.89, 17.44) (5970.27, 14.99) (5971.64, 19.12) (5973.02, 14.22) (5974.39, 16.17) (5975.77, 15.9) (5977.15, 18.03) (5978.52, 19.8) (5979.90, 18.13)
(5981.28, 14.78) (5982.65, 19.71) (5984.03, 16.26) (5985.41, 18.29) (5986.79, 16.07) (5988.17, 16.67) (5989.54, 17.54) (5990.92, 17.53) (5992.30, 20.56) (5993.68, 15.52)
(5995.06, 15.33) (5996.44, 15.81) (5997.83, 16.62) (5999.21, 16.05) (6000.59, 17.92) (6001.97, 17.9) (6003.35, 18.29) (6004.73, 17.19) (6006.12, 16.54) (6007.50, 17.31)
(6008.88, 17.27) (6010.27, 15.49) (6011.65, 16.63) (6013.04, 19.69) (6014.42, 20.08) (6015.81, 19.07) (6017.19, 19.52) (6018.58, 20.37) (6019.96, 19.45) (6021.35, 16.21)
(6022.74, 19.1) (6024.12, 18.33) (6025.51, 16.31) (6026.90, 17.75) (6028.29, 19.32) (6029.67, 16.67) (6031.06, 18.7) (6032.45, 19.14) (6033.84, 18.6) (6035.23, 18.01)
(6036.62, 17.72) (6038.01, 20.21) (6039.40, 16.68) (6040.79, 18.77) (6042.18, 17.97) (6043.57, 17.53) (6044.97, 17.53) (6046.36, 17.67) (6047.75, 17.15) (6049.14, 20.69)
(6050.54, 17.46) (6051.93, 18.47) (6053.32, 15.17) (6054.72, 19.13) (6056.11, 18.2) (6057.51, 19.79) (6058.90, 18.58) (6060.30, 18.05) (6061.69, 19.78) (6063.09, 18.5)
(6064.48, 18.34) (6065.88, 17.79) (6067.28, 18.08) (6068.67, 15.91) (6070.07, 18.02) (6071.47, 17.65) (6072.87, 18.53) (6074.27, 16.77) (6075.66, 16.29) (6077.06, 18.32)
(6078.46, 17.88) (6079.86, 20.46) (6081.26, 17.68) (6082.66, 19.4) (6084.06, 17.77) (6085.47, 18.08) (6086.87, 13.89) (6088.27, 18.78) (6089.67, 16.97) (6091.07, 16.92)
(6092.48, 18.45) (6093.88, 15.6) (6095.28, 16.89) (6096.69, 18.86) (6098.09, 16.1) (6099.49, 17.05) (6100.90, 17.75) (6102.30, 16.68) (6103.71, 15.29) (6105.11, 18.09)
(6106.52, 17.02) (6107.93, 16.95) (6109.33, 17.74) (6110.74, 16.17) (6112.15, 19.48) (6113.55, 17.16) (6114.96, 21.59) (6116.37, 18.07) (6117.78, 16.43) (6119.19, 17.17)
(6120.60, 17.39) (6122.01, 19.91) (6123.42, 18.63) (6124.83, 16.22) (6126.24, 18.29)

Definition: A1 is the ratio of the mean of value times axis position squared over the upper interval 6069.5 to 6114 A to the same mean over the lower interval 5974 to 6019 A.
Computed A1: 1.03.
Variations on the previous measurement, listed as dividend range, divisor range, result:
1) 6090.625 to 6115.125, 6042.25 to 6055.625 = 0.99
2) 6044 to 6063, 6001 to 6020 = 1.02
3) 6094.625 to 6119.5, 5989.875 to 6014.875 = 1.05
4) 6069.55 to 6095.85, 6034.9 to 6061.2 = 0.98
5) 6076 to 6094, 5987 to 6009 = 1.07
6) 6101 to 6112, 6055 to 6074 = 0.95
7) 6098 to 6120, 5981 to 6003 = 1.06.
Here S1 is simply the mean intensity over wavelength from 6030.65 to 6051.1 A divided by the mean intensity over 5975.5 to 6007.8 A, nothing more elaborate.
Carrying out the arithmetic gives 1.06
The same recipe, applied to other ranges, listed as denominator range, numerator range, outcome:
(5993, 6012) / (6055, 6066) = 1.12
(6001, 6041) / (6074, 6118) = 0.97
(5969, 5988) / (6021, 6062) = 1.07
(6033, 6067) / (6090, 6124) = 0.96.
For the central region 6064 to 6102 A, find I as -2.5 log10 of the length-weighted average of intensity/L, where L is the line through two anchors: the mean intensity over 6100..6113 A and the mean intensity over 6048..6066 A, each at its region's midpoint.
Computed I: 0.02 mag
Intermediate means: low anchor 18.4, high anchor 17.2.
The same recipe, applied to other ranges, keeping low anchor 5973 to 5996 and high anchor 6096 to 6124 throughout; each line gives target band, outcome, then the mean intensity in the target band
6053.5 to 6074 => -0.043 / 18.2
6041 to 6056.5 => -0.031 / 17.9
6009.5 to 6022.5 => -0.074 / 18.5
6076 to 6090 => -0.021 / 17.9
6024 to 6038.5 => -0.053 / 18.2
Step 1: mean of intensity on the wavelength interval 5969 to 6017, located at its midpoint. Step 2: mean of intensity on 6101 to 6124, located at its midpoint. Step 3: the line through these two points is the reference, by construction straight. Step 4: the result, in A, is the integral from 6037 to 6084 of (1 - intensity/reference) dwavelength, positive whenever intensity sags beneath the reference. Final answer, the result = -1.6 A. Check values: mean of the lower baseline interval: 17.3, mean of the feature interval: 18.1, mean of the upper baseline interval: 17.7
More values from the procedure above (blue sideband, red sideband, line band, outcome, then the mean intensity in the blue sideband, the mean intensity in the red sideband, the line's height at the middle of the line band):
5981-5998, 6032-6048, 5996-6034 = -0.7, 17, 18.1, 17.6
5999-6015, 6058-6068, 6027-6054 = 0.1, 17.6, 18.5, 18.1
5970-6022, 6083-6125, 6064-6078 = -0.1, 17.4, 17.5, 17.5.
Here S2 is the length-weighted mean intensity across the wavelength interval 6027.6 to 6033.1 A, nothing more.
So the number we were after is 18.5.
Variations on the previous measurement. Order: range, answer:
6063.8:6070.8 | 17.6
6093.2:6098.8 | 16.9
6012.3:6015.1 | 19.8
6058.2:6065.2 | 18.7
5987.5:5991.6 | 17.3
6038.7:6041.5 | 17.7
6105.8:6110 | 17.2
